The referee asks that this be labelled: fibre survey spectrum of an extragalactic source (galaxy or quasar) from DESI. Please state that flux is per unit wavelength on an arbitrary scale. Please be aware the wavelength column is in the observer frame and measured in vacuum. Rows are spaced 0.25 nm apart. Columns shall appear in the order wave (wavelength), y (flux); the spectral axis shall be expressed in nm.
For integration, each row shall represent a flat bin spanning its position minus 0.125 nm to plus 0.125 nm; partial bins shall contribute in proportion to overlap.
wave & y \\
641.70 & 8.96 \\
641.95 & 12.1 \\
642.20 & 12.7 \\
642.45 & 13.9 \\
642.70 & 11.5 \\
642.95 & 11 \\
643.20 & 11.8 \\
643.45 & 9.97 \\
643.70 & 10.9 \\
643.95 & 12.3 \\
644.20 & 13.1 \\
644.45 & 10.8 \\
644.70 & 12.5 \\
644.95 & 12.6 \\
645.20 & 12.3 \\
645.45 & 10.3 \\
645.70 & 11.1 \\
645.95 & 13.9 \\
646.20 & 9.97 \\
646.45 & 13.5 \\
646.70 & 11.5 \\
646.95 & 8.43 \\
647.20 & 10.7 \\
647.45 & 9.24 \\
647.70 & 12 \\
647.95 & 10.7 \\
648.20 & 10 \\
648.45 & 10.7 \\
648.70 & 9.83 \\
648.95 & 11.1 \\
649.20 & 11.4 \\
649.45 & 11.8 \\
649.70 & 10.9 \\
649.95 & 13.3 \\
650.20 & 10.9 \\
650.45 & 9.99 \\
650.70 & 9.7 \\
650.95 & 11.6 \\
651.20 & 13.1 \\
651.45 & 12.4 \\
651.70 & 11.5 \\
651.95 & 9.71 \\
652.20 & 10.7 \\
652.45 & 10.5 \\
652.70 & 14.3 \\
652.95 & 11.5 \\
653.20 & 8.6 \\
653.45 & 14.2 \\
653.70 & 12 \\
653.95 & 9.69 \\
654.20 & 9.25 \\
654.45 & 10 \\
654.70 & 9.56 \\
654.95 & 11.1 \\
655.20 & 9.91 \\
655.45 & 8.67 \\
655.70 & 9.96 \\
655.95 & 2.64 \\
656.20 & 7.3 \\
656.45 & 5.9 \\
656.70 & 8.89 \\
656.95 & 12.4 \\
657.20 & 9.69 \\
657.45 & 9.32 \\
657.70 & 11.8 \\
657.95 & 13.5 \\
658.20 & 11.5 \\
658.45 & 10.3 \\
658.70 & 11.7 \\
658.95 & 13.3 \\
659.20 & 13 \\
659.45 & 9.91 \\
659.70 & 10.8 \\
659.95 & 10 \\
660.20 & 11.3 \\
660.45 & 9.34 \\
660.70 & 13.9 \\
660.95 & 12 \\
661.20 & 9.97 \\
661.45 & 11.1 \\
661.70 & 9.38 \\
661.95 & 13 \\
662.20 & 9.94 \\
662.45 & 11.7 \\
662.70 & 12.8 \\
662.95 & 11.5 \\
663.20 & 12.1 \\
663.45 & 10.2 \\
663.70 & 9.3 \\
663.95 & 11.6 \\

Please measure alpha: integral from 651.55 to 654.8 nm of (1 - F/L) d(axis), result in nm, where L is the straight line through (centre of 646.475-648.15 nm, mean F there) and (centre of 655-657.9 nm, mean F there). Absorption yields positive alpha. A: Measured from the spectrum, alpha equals -0.46 nm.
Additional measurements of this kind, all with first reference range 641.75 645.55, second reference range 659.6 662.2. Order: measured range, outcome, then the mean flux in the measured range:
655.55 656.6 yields 0.44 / 6.56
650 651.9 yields 0.02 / 11.3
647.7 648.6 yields 0.07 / 10.7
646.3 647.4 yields 0.07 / 10.9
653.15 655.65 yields 0.22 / 10.3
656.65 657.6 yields 0.08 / 10.2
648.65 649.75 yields 0.04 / 11.1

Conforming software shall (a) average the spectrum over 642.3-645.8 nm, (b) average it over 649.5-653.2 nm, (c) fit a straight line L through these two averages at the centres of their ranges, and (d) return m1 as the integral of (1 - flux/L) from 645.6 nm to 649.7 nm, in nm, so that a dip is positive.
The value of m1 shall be 0.20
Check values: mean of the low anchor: 11.7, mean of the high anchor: 11.3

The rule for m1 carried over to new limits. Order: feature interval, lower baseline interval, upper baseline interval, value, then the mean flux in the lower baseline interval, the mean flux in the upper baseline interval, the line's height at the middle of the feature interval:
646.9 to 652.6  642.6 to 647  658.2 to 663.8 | 0.27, 11.6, 11.2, 11.5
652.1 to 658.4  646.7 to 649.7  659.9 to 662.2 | 0.43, 10.6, 11.1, 10.9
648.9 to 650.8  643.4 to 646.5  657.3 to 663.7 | 0.08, 11.8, 11.3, 11.6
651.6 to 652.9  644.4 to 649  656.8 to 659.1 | -0.01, 11.1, 11.5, 11.3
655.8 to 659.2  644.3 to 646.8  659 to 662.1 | 0.40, 11.9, 11.2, 11.3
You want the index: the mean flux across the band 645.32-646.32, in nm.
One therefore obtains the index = 11.3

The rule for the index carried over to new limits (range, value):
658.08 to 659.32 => 12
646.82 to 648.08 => 10.2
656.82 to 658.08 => 11.3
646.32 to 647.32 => 11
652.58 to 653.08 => 12.8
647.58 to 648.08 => 11.3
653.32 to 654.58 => 11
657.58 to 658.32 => 12.3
